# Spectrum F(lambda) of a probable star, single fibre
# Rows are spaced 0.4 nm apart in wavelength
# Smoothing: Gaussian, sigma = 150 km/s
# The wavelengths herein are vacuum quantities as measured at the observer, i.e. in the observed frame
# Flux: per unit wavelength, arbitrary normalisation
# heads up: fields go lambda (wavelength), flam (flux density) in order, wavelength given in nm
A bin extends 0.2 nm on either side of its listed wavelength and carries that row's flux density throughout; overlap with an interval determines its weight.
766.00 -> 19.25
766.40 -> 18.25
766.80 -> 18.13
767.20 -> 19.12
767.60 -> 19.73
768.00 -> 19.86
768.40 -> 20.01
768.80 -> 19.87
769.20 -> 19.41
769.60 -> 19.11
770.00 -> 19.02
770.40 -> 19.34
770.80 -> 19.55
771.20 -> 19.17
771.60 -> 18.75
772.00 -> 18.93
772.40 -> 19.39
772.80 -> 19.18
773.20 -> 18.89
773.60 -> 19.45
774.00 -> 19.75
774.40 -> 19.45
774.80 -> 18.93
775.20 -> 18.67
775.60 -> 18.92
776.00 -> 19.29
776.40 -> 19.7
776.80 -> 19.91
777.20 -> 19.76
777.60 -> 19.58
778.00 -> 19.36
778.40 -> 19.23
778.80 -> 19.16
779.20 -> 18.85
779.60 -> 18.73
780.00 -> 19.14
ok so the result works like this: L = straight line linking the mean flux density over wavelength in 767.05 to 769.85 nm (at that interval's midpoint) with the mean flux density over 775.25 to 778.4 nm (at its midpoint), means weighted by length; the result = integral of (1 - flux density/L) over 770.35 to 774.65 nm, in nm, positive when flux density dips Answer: 0.06 nm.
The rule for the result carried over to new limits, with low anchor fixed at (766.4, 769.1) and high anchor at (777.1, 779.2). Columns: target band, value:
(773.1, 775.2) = 0.011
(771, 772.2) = 0.025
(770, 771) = 0.000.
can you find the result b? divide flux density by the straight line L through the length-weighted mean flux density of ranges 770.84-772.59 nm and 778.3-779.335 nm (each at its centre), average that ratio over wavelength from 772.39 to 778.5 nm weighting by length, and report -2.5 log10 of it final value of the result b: -0.01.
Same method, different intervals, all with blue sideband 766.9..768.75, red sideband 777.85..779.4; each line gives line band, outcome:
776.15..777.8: -0.03 mag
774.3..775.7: 0.02 mag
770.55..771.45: 0.01 mag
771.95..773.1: 0.01 mag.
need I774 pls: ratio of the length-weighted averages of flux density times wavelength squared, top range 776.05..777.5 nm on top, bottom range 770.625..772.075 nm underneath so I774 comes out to 1.05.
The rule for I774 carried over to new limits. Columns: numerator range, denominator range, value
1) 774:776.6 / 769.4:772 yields 1.02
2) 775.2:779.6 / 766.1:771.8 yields 1.03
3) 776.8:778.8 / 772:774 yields 1.03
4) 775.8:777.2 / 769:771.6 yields 1.04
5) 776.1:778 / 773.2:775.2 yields 1.03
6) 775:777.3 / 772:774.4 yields 1.01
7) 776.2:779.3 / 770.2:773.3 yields 1.03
